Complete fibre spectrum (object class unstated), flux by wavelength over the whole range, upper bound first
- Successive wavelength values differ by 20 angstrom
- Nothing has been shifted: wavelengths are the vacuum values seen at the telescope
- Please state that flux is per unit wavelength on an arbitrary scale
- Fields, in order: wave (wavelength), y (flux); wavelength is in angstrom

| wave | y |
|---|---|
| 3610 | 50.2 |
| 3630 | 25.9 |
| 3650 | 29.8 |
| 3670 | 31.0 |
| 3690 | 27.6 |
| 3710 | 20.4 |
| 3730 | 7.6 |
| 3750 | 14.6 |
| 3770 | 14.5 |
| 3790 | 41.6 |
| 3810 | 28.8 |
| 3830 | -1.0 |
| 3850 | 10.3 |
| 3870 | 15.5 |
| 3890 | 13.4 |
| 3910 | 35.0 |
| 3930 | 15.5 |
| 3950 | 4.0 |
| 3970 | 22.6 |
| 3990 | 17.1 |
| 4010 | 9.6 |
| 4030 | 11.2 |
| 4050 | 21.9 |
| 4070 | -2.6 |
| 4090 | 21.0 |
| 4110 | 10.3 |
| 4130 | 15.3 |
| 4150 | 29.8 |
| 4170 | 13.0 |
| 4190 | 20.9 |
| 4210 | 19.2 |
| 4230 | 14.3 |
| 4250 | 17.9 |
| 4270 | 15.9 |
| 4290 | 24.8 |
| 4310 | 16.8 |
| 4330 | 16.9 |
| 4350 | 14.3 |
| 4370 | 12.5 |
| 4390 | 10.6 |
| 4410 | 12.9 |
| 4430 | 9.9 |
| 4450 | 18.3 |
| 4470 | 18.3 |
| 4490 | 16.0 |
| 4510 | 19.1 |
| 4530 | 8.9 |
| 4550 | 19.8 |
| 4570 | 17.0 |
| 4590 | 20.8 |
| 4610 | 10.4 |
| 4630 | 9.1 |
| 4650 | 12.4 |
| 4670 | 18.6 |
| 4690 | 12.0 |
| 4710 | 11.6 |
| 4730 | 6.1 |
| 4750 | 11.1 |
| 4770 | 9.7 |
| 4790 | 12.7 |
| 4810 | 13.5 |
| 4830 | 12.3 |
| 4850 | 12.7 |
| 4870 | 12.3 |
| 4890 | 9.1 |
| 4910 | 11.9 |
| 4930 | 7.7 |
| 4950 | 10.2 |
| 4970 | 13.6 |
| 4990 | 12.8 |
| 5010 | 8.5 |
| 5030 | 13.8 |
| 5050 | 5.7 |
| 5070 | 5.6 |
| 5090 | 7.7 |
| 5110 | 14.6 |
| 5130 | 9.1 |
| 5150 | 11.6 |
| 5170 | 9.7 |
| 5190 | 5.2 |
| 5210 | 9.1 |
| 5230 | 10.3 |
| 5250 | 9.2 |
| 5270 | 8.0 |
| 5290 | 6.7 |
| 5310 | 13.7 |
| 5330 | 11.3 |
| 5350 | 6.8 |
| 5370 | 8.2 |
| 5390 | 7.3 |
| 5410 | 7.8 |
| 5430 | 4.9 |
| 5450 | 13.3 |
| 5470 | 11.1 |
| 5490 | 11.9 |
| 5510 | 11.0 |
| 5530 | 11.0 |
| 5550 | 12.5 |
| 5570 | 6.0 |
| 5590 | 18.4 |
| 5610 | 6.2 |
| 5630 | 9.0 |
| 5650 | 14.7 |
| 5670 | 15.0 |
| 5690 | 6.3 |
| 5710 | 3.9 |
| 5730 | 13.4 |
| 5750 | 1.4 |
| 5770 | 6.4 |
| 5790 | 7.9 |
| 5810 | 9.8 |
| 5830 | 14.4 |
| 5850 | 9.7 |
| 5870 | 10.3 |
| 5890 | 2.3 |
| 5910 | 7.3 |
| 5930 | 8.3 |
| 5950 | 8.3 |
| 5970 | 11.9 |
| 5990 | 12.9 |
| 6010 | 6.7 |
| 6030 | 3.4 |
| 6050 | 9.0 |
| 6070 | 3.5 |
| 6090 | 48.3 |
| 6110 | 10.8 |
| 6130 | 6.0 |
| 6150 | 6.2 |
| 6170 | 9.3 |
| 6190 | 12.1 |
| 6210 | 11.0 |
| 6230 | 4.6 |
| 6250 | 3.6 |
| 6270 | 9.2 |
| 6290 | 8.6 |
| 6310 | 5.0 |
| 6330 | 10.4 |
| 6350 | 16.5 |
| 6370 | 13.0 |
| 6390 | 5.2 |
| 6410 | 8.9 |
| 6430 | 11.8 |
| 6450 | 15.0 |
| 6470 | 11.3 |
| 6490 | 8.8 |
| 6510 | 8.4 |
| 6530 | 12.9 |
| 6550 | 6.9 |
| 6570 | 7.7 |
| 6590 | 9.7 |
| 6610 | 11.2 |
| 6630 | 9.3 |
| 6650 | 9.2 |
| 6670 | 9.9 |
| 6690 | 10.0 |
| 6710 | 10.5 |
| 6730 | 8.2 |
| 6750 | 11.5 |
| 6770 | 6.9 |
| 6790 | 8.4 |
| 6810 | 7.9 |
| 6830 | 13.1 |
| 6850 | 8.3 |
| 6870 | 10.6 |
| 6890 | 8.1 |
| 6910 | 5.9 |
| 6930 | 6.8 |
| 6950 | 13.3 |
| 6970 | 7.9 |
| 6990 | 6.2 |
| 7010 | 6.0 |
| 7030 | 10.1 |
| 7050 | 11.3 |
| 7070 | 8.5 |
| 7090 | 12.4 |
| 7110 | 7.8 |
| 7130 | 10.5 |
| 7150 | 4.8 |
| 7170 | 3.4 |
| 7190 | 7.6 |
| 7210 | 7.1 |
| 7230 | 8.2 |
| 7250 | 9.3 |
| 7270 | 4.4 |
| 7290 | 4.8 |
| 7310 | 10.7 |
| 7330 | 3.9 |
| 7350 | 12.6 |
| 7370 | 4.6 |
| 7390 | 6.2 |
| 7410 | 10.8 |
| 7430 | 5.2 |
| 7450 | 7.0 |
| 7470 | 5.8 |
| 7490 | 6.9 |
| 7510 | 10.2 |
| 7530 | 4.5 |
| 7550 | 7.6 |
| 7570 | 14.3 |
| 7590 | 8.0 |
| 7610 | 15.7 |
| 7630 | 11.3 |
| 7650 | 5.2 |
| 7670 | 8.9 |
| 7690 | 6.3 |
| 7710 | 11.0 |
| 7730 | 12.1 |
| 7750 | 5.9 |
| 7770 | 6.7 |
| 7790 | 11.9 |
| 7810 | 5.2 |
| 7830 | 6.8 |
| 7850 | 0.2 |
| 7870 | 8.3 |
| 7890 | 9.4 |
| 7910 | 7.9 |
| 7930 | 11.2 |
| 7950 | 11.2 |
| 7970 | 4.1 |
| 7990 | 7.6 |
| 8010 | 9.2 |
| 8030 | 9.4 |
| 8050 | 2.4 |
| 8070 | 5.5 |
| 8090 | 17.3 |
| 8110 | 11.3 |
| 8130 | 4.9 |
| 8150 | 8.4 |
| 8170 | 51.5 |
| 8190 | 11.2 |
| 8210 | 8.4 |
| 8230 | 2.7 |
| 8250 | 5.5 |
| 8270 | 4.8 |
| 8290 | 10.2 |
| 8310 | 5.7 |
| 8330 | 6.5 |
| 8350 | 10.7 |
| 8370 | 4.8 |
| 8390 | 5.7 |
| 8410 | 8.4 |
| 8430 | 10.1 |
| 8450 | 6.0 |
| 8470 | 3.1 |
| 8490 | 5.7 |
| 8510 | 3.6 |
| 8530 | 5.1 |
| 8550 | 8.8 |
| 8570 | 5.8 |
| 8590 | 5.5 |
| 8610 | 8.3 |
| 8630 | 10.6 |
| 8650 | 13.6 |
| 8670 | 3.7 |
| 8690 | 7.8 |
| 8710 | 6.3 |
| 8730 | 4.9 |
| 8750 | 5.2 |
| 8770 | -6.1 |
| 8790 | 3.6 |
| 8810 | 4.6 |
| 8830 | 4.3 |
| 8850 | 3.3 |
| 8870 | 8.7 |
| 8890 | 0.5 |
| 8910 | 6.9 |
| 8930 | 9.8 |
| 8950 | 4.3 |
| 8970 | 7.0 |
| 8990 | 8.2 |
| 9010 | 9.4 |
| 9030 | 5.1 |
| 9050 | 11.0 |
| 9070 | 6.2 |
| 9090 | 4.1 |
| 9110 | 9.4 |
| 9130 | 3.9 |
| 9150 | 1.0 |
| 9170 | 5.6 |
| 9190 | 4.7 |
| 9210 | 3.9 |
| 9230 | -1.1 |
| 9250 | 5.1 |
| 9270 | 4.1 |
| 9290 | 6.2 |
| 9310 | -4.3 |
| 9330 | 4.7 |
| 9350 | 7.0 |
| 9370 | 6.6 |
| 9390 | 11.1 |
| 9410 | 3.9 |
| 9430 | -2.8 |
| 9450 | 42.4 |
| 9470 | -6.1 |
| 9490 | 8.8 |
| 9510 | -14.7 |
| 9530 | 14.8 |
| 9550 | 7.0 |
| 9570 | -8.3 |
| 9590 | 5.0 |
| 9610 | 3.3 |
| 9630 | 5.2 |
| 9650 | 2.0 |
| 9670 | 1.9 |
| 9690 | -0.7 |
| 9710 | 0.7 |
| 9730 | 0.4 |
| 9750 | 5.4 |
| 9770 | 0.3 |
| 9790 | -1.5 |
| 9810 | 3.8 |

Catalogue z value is 0.63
